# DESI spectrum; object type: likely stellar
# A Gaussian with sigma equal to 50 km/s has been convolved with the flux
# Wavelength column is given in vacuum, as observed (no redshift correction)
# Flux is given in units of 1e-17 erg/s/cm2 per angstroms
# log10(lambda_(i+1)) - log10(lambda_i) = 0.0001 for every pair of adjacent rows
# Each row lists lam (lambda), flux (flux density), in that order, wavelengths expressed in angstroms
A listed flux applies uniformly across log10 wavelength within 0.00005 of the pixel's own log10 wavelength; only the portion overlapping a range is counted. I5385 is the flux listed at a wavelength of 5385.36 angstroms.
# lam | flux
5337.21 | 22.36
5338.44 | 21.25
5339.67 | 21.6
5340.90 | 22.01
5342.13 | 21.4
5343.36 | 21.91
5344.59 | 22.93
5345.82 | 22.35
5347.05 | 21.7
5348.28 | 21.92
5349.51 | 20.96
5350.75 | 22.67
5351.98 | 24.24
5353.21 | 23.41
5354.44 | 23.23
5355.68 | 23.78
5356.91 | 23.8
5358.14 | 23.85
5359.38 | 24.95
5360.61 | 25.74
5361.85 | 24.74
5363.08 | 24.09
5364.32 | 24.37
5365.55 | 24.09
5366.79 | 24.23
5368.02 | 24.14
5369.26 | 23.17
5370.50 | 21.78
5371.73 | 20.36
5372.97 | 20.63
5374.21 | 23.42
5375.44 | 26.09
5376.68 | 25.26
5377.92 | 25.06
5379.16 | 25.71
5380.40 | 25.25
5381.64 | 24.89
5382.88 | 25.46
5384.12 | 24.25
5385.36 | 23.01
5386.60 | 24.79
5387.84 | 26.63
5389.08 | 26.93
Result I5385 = 23.01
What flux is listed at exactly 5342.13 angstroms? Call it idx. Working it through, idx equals 21.4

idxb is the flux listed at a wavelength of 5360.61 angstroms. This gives 25.74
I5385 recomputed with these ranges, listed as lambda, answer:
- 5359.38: 24.95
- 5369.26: 23.17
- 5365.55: 24.09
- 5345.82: 22.35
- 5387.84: 26.63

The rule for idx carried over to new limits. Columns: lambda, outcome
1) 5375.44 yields 26.09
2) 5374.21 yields 23.42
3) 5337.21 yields 22.36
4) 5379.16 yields 25.71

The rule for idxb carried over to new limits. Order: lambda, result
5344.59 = 22.93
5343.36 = 21.91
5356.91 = 23.8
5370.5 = 21.78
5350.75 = 22.67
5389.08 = 26.93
